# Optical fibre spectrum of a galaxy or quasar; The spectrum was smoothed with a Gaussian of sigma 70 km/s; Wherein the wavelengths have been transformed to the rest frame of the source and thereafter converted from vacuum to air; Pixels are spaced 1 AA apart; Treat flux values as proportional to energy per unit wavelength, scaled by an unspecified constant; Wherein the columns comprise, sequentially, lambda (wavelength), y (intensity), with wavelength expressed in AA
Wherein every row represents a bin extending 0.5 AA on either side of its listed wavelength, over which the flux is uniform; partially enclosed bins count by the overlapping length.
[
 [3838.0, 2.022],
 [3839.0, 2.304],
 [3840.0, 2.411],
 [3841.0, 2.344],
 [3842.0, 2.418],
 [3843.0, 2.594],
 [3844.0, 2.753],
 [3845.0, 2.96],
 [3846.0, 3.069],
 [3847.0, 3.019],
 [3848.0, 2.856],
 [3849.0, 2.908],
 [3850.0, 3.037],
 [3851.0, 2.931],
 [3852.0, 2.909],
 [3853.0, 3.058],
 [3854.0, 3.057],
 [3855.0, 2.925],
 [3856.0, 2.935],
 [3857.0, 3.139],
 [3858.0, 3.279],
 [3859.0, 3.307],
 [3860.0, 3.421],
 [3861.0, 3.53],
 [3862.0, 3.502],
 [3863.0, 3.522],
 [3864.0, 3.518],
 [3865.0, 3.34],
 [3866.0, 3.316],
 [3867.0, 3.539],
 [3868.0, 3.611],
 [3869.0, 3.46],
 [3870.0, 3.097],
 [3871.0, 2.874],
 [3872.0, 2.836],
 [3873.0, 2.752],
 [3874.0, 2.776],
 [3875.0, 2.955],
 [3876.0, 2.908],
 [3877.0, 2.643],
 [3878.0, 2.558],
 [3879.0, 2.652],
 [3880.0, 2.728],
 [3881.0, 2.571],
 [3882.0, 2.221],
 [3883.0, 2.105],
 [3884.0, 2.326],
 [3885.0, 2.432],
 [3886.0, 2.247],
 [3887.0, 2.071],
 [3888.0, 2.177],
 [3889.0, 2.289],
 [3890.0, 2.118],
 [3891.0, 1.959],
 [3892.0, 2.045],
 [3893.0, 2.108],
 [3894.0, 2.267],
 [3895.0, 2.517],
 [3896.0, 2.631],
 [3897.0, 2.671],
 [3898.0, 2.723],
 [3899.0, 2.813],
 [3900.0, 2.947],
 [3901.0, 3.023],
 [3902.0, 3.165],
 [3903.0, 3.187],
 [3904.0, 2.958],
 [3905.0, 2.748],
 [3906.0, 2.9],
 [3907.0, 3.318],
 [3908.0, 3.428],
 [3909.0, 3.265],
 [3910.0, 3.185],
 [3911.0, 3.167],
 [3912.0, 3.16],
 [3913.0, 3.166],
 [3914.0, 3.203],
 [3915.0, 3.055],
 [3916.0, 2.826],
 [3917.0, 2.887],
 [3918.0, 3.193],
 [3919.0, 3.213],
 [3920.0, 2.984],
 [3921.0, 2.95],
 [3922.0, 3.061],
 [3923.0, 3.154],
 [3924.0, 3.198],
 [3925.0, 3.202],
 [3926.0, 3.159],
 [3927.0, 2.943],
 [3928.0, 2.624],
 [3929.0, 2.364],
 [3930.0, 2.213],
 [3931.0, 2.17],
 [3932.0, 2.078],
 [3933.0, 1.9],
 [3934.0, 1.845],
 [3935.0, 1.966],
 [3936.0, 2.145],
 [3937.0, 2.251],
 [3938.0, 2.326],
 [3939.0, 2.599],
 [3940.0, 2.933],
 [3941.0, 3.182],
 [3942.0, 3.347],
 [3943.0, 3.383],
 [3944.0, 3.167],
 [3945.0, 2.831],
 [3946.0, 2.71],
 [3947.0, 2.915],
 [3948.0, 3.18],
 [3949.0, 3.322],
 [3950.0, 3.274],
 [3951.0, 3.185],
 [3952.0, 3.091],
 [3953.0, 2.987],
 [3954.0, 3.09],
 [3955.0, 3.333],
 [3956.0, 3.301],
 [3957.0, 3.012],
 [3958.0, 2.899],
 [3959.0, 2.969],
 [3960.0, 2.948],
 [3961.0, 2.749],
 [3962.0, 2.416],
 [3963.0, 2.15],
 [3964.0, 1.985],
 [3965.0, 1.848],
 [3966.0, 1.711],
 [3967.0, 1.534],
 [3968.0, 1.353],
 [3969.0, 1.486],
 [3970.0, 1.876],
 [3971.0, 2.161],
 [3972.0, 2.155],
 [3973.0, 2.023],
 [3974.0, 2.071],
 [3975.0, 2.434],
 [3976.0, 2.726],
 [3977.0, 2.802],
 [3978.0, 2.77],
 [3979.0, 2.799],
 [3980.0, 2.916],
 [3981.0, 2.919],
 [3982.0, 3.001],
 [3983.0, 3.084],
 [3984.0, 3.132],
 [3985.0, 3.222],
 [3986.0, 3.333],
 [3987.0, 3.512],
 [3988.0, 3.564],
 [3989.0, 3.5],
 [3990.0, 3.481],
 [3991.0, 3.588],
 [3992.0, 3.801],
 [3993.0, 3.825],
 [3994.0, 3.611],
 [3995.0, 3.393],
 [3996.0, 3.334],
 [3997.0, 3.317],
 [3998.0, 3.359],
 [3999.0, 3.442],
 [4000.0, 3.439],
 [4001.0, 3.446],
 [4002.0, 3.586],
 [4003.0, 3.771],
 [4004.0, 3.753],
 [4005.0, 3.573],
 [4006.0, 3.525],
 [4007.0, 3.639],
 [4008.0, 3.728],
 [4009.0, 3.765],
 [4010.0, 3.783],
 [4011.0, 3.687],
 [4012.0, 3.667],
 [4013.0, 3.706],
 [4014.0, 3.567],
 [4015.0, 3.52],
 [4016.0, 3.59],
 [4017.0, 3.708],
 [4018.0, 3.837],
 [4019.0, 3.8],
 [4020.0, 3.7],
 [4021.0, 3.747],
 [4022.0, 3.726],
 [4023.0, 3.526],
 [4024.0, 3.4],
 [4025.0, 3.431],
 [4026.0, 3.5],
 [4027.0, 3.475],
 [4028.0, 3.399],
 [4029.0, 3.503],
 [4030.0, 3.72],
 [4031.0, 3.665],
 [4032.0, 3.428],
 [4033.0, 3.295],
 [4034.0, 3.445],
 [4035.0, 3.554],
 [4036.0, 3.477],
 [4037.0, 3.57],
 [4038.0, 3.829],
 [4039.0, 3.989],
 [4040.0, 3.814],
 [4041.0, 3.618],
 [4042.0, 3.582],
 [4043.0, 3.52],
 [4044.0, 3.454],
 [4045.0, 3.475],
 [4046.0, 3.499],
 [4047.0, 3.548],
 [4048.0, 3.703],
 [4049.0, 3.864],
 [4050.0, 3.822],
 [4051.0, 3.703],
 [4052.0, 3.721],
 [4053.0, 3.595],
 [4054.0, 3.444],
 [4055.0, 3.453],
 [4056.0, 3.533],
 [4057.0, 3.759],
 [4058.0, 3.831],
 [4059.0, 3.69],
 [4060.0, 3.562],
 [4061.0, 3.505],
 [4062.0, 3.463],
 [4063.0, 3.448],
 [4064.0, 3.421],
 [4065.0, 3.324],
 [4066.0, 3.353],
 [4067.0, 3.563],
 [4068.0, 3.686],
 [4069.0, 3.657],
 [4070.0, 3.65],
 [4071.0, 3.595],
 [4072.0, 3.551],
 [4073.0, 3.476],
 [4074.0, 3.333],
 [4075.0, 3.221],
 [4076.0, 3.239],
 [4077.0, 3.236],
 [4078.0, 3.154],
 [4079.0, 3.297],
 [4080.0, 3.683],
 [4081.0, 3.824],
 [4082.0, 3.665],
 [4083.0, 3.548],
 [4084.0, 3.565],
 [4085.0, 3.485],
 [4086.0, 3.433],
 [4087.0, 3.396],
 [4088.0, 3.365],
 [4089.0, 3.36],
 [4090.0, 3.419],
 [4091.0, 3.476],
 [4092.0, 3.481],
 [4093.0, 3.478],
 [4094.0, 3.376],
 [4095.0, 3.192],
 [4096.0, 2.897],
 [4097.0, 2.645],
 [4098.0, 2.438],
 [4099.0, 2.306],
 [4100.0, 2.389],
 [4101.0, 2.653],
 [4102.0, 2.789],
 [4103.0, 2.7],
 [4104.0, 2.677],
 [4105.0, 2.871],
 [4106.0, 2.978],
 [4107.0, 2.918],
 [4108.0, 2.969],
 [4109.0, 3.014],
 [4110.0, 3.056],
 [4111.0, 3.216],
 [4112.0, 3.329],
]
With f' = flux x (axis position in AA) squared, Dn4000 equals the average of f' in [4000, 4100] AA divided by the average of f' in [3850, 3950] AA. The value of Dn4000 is 1.33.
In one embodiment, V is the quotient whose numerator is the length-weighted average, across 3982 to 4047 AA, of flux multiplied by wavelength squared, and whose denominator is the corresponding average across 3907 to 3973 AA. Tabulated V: 1.36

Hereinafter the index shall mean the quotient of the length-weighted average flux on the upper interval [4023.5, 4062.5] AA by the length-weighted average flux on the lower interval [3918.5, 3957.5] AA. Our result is 1.26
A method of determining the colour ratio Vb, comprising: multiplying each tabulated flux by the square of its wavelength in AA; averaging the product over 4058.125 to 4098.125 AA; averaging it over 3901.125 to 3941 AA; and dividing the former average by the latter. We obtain 1.31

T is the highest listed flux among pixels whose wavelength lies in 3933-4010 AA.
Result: 3.825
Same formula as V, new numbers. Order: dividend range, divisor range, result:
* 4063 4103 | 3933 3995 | 1.26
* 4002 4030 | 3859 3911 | 1.37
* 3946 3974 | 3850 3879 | 0.86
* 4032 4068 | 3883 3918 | 1.41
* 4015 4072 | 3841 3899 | 1.40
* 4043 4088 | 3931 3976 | 1.47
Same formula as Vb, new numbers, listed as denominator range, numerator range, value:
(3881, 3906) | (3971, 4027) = 1.42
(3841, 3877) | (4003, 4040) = 1.28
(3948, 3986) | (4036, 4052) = 1.45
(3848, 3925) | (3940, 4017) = 1.10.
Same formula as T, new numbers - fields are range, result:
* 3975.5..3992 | 3.801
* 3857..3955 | 3.611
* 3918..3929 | 3.213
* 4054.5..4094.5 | 3.831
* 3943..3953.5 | 3.383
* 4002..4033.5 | 3.837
